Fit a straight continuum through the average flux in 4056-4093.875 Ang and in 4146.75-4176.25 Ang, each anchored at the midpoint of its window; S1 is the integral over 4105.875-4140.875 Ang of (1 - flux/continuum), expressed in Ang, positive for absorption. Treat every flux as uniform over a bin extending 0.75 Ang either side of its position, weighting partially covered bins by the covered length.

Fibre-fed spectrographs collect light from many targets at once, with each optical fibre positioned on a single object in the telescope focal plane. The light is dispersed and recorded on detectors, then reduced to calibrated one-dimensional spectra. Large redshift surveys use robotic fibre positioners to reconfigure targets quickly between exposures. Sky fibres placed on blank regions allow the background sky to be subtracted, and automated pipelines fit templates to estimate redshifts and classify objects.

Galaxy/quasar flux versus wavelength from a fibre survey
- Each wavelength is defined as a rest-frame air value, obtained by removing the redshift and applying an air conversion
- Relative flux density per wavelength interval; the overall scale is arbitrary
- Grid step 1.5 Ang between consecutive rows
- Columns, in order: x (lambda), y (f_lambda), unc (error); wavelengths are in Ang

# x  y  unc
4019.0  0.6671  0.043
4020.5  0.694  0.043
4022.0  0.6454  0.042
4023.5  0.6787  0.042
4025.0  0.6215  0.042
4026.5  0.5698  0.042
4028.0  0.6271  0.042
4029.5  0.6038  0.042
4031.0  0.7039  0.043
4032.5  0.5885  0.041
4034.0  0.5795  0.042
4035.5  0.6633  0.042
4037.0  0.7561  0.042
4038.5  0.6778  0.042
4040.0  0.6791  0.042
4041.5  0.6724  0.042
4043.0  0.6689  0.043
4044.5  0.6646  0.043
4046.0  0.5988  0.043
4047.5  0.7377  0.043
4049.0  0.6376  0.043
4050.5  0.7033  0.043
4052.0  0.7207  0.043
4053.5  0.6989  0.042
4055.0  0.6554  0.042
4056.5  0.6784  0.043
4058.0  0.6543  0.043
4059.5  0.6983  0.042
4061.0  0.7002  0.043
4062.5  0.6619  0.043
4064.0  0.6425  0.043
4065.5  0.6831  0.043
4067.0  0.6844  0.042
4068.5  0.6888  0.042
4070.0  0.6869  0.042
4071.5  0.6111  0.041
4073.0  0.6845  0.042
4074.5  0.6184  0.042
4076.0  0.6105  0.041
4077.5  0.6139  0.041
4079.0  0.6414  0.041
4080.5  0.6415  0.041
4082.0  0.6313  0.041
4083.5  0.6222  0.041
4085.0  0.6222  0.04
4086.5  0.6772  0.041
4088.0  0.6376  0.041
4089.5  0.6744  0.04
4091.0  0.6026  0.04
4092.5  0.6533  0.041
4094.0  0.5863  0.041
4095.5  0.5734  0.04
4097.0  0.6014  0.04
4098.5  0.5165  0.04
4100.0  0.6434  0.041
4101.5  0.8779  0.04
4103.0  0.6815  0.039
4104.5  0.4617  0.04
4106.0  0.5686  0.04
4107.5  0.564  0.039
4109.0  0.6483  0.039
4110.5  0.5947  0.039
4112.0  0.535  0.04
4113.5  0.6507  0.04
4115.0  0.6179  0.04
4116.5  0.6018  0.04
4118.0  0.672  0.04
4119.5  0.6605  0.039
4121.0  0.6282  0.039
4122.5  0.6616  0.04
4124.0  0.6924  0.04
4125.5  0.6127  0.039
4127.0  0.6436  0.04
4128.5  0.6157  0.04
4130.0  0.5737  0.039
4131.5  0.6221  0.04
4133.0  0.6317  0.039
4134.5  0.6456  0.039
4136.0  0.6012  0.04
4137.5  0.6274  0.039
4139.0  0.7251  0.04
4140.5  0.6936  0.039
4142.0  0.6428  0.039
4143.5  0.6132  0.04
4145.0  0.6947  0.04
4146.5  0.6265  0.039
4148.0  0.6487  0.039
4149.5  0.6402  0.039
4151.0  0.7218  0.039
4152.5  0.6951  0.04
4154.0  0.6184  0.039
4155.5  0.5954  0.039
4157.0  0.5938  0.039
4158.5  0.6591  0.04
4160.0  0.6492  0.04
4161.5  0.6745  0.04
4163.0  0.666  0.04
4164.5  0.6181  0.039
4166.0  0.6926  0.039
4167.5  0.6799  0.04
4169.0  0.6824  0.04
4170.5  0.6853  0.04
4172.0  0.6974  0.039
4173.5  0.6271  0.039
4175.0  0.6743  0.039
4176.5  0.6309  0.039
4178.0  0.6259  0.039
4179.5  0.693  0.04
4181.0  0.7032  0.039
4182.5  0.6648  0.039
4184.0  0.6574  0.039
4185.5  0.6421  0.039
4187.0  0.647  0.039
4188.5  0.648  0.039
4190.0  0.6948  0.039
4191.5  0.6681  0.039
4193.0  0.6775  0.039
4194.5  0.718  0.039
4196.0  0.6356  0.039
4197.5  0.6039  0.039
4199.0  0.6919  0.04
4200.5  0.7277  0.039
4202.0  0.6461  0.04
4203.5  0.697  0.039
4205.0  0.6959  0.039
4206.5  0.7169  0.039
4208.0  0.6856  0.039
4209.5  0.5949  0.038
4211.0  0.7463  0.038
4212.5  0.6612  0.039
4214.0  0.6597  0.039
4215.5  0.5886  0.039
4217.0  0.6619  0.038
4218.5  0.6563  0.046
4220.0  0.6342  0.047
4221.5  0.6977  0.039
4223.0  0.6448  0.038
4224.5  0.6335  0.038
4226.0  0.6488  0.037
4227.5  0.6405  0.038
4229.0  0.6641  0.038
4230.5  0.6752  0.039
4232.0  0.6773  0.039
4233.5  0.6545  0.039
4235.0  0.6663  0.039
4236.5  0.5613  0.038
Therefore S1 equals 1.4 Ang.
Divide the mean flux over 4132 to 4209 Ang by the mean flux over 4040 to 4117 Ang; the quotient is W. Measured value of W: 1.03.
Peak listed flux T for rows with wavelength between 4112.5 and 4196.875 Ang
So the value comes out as 0.7251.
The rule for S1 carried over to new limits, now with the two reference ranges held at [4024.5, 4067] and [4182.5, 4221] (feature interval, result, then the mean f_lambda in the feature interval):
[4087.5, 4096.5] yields 0.6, 0.62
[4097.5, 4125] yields 1.6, 0.626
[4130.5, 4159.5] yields 0.8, 0.647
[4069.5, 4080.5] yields 0.4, 0.637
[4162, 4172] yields -0.1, 0.673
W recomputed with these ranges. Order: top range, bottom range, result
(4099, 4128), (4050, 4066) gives 0.93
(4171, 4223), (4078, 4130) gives 1.06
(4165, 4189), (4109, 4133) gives 1.06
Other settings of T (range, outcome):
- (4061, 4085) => 0.7002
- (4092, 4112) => 0.8779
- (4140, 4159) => 0.7218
